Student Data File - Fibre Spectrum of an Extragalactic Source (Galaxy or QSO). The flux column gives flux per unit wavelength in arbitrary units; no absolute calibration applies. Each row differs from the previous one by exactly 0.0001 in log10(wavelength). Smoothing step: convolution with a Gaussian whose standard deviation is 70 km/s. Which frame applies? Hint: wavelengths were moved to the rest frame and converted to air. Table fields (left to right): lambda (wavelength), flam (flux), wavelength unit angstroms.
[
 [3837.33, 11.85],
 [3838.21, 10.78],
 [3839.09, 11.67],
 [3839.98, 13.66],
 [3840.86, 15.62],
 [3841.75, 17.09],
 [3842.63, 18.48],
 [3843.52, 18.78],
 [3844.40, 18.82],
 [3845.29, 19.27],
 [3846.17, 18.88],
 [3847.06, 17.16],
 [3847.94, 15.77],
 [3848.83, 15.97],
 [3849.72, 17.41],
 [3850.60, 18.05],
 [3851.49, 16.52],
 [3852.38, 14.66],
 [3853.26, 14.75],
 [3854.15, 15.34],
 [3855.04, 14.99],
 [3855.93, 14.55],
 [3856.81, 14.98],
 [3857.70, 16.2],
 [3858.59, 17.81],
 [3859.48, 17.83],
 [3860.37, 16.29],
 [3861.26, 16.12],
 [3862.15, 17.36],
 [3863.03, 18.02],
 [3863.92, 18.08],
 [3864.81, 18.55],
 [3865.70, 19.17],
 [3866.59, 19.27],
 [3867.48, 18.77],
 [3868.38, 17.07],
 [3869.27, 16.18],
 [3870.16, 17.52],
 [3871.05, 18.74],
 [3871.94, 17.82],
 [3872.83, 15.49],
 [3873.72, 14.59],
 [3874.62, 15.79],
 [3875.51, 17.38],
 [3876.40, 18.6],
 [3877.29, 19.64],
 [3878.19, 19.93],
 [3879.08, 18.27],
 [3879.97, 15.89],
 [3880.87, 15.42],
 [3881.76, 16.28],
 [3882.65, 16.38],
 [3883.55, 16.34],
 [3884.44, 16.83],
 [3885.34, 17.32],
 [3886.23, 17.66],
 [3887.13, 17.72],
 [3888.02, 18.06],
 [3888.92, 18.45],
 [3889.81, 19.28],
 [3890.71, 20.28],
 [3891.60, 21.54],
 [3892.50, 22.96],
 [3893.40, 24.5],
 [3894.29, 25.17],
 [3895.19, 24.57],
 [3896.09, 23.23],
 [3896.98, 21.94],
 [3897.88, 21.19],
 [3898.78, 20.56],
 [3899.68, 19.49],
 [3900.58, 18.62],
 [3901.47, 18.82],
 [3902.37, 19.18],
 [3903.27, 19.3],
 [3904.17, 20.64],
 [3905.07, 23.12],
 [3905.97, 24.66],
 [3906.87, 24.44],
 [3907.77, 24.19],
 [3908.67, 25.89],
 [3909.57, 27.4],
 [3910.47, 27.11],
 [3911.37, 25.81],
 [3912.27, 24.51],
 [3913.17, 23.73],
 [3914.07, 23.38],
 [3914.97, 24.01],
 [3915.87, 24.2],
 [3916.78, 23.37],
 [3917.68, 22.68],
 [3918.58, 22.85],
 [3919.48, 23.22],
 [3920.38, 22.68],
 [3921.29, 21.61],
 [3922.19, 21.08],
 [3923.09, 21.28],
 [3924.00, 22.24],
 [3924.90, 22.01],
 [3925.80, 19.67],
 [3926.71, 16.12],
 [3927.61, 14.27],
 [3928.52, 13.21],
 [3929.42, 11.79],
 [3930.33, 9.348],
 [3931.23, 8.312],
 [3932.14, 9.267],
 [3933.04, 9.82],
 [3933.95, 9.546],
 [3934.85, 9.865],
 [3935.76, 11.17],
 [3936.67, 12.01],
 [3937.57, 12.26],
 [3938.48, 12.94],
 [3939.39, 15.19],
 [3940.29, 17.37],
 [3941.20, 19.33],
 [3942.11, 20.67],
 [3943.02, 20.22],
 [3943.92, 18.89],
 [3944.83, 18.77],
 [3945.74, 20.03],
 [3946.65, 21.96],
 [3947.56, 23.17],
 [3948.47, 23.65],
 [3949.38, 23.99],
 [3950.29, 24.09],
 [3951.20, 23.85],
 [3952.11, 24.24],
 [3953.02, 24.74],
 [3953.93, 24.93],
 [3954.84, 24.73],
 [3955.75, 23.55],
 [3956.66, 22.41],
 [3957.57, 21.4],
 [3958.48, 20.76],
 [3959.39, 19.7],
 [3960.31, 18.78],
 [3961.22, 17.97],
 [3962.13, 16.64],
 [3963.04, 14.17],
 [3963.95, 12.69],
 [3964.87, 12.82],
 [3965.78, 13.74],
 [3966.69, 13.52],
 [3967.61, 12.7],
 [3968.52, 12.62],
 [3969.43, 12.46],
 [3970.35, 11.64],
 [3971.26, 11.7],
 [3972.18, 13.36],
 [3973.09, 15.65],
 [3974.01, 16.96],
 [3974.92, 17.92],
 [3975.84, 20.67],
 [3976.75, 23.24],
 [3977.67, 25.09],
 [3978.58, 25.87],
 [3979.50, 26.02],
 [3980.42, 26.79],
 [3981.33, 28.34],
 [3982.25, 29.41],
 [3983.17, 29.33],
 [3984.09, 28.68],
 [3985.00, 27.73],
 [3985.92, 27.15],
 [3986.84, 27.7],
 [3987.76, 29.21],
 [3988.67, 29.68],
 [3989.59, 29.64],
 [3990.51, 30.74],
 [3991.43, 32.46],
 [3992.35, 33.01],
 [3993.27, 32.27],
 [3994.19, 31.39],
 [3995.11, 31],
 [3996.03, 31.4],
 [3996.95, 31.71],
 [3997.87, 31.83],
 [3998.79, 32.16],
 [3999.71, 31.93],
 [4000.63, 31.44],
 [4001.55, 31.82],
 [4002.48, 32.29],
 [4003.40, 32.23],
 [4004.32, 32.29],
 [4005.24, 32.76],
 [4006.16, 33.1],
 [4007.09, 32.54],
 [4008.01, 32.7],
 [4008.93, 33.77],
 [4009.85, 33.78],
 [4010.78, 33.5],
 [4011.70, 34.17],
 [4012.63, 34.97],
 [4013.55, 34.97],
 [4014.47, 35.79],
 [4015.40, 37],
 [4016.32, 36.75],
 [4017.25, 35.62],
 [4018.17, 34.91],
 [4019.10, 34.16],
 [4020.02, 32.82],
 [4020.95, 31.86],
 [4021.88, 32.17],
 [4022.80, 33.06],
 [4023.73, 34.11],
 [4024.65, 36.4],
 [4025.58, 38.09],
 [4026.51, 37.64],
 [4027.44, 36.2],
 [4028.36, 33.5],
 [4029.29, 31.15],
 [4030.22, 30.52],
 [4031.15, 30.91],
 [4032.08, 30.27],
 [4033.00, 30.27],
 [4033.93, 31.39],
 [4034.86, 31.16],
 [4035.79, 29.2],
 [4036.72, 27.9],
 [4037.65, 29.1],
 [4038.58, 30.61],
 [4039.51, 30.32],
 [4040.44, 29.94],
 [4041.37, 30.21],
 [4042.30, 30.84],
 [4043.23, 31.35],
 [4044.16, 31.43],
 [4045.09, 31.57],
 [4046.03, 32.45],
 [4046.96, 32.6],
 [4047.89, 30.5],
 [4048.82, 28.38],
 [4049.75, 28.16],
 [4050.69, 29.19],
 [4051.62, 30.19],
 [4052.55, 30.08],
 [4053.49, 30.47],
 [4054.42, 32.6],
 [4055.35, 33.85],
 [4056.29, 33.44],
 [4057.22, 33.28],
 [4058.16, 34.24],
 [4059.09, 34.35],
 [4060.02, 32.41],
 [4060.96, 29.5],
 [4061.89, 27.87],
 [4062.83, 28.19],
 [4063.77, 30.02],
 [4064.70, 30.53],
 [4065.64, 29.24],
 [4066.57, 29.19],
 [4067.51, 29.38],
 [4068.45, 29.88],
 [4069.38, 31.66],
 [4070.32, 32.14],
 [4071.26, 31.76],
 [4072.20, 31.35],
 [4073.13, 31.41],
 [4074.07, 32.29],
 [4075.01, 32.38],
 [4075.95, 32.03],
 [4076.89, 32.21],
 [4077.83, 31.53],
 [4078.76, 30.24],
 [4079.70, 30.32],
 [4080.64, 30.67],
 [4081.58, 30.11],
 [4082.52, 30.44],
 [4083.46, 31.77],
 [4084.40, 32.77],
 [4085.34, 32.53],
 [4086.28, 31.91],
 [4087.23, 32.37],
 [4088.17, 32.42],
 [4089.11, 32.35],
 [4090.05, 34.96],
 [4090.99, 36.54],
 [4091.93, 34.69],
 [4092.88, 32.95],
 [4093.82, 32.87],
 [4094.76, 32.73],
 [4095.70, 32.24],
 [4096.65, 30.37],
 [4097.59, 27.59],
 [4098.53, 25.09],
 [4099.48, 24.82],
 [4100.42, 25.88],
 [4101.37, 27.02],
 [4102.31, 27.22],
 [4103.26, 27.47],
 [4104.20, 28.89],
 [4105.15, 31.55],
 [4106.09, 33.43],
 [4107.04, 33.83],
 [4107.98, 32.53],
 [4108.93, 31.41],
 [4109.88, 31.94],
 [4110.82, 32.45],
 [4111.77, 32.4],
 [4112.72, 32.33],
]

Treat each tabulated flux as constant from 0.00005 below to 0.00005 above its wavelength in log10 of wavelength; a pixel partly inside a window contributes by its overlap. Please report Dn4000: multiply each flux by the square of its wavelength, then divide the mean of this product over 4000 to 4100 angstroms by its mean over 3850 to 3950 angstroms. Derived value 1.83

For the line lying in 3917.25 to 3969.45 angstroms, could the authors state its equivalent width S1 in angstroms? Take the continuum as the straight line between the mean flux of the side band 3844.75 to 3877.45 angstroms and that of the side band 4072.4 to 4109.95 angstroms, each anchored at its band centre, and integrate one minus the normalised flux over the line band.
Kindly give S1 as 9.8 angstroms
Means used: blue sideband 17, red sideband 31.1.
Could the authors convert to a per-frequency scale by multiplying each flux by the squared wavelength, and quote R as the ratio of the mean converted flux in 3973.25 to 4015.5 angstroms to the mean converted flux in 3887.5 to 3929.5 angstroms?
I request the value 1.4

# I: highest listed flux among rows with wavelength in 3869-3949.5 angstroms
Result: 27.4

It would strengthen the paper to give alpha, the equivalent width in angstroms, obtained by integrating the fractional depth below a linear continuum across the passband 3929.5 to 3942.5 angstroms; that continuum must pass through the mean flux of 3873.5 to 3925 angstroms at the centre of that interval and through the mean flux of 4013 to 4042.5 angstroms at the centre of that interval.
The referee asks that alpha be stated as 6.31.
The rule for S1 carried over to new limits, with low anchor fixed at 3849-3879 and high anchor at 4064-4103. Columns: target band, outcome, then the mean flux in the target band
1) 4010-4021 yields -3.4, 34.8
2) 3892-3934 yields -1.3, 20.7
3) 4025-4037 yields -2.0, 32.3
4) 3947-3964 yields 0.9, 21.6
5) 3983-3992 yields -1.6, 29.3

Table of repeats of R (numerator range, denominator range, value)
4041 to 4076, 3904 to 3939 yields 1.75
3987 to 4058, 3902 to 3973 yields 1.78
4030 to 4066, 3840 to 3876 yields 1.99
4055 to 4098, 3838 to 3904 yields 1.96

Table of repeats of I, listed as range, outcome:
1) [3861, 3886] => 19.93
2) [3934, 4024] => 37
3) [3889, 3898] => 25.17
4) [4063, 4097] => 36.54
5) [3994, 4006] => 32.76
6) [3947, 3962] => 24.93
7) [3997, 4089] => 38.09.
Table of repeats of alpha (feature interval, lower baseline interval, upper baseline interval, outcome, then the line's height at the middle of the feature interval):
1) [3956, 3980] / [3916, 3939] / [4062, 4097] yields 3.4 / 20.3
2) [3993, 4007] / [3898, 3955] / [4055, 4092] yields -3.4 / 25.8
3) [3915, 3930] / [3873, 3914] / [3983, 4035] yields 2.1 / 23.5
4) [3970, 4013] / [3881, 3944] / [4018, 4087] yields -3.4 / 26.2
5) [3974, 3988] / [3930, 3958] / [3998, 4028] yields 0.4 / 26.6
